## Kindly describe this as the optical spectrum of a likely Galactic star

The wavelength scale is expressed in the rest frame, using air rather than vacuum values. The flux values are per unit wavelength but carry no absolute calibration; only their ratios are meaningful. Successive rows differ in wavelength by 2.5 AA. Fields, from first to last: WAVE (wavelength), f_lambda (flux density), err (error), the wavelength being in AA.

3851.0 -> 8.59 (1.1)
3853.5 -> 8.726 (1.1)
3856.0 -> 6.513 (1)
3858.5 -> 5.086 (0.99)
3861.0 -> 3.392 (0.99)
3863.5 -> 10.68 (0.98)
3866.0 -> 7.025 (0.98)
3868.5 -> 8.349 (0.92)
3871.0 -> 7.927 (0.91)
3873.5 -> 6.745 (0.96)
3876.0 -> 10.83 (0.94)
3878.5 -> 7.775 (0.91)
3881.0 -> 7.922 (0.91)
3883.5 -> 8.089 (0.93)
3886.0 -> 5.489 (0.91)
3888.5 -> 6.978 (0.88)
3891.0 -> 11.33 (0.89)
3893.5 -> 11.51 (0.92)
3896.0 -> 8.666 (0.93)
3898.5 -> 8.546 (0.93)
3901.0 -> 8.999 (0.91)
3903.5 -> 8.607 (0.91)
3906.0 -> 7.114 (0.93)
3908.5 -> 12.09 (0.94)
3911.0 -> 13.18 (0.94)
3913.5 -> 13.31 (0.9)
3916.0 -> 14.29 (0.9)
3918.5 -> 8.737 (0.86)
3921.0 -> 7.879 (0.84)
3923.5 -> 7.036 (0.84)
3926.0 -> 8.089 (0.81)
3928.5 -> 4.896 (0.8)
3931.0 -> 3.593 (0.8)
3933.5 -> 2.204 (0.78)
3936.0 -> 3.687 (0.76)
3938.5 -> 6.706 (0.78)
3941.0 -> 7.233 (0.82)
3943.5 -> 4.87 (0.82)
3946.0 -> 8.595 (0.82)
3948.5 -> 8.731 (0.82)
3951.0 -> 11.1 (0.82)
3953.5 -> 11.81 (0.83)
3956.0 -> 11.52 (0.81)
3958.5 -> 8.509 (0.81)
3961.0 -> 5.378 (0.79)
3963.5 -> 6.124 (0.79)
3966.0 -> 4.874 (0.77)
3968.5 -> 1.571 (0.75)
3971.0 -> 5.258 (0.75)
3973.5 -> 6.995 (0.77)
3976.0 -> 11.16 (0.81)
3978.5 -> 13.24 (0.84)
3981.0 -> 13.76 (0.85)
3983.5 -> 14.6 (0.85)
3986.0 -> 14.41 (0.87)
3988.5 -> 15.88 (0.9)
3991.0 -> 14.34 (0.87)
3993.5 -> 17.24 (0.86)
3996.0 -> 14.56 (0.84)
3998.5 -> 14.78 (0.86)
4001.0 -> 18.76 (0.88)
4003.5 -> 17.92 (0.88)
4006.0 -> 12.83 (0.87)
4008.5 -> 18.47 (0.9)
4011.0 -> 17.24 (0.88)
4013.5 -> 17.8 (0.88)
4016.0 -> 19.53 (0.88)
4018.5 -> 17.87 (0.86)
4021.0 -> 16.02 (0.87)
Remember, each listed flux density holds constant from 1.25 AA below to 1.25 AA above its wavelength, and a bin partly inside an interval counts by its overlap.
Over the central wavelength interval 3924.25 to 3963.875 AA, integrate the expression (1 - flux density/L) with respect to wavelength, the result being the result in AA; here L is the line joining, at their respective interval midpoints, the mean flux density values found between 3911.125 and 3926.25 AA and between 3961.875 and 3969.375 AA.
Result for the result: -3.4 AA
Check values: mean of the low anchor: 10.3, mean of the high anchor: 4.38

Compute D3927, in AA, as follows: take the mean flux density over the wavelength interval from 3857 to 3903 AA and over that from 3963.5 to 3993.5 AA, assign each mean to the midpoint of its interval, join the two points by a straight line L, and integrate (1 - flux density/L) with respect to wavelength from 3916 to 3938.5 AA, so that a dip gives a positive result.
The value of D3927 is 7.18 AA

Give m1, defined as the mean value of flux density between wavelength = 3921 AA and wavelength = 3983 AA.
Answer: 7.47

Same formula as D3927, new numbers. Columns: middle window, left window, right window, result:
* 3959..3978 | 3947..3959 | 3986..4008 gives 9.4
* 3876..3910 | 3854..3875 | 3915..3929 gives -4.3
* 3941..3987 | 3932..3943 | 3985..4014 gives 2.2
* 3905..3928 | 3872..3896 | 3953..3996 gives -2.1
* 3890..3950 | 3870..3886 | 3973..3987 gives 8.4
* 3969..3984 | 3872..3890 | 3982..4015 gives 4.6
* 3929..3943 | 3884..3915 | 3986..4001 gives 8.5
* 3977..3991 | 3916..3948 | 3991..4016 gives -0.4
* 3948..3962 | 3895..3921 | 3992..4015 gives 3.9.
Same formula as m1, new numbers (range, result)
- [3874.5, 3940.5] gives 8.35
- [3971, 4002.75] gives 13.9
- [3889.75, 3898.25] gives 10.3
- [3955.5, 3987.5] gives 9.03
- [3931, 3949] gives 5.72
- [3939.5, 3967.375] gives 8.03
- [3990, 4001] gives 15.7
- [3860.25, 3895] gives 8.22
